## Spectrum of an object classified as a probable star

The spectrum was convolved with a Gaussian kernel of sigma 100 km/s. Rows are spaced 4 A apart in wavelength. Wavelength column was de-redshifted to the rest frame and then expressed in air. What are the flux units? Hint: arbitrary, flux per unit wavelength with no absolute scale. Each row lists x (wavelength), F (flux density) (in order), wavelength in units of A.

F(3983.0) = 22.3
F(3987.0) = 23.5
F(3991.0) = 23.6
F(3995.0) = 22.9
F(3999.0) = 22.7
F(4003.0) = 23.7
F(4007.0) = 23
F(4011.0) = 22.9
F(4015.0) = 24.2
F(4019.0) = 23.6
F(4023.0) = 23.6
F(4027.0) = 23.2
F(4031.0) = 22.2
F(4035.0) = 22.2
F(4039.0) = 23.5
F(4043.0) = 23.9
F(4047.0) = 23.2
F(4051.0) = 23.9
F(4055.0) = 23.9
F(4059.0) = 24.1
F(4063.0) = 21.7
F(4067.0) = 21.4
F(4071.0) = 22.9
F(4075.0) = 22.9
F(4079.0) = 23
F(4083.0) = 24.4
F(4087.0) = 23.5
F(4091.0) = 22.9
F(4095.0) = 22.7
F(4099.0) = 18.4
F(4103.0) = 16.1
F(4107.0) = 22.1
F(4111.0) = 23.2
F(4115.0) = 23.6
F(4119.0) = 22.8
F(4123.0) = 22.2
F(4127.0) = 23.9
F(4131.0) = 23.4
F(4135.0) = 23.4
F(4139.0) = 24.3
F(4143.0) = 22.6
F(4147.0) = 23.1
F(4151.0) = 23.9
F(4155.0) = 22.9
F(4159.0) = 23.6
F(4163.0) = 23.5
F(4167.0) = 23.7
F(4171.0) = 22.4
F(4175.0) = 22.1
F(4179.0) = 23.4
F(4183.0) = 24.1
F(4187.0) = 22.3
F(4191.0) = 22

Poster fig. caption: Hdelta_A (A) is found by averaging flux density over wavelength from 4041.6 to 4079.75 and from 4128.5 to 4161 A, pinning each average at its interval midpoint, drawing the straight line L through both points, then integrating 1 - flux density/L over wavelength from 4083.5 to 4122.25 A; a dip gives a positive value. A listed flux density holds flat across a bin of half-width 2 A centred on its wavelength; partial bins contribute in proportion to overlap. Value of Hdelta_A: 2.4 A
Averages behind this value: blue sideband 23.1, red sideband 23.4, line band 21.8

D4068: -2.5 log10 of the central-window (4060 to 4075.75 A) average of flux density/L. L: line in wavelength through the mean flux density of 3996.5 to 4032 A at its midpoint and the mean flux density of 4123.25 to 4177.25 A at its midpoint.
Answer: 0.05 mag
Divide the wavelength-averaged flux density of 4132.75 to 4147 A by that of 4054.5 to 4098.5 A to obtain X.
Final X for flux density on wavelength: 1.02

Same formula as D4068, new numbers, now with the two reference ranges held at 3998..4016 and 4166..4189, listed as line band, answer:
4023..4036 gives 0.025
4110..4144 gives -0.011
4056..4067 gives 0.022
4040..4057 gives -0.023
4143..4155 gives -0.011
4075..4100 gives 0.022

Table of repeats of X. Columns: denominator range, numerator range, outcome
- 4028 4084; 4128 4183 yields 1.01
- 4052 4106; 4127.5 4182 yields 1.05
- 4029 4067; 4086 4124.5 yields 0.94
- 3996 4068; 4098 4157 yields 0.97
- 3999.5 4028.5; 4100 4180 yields 0.97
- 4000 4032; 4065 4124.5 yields 0.95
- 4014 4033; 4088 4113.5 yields 0.90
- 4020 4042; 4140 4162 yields 1.01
